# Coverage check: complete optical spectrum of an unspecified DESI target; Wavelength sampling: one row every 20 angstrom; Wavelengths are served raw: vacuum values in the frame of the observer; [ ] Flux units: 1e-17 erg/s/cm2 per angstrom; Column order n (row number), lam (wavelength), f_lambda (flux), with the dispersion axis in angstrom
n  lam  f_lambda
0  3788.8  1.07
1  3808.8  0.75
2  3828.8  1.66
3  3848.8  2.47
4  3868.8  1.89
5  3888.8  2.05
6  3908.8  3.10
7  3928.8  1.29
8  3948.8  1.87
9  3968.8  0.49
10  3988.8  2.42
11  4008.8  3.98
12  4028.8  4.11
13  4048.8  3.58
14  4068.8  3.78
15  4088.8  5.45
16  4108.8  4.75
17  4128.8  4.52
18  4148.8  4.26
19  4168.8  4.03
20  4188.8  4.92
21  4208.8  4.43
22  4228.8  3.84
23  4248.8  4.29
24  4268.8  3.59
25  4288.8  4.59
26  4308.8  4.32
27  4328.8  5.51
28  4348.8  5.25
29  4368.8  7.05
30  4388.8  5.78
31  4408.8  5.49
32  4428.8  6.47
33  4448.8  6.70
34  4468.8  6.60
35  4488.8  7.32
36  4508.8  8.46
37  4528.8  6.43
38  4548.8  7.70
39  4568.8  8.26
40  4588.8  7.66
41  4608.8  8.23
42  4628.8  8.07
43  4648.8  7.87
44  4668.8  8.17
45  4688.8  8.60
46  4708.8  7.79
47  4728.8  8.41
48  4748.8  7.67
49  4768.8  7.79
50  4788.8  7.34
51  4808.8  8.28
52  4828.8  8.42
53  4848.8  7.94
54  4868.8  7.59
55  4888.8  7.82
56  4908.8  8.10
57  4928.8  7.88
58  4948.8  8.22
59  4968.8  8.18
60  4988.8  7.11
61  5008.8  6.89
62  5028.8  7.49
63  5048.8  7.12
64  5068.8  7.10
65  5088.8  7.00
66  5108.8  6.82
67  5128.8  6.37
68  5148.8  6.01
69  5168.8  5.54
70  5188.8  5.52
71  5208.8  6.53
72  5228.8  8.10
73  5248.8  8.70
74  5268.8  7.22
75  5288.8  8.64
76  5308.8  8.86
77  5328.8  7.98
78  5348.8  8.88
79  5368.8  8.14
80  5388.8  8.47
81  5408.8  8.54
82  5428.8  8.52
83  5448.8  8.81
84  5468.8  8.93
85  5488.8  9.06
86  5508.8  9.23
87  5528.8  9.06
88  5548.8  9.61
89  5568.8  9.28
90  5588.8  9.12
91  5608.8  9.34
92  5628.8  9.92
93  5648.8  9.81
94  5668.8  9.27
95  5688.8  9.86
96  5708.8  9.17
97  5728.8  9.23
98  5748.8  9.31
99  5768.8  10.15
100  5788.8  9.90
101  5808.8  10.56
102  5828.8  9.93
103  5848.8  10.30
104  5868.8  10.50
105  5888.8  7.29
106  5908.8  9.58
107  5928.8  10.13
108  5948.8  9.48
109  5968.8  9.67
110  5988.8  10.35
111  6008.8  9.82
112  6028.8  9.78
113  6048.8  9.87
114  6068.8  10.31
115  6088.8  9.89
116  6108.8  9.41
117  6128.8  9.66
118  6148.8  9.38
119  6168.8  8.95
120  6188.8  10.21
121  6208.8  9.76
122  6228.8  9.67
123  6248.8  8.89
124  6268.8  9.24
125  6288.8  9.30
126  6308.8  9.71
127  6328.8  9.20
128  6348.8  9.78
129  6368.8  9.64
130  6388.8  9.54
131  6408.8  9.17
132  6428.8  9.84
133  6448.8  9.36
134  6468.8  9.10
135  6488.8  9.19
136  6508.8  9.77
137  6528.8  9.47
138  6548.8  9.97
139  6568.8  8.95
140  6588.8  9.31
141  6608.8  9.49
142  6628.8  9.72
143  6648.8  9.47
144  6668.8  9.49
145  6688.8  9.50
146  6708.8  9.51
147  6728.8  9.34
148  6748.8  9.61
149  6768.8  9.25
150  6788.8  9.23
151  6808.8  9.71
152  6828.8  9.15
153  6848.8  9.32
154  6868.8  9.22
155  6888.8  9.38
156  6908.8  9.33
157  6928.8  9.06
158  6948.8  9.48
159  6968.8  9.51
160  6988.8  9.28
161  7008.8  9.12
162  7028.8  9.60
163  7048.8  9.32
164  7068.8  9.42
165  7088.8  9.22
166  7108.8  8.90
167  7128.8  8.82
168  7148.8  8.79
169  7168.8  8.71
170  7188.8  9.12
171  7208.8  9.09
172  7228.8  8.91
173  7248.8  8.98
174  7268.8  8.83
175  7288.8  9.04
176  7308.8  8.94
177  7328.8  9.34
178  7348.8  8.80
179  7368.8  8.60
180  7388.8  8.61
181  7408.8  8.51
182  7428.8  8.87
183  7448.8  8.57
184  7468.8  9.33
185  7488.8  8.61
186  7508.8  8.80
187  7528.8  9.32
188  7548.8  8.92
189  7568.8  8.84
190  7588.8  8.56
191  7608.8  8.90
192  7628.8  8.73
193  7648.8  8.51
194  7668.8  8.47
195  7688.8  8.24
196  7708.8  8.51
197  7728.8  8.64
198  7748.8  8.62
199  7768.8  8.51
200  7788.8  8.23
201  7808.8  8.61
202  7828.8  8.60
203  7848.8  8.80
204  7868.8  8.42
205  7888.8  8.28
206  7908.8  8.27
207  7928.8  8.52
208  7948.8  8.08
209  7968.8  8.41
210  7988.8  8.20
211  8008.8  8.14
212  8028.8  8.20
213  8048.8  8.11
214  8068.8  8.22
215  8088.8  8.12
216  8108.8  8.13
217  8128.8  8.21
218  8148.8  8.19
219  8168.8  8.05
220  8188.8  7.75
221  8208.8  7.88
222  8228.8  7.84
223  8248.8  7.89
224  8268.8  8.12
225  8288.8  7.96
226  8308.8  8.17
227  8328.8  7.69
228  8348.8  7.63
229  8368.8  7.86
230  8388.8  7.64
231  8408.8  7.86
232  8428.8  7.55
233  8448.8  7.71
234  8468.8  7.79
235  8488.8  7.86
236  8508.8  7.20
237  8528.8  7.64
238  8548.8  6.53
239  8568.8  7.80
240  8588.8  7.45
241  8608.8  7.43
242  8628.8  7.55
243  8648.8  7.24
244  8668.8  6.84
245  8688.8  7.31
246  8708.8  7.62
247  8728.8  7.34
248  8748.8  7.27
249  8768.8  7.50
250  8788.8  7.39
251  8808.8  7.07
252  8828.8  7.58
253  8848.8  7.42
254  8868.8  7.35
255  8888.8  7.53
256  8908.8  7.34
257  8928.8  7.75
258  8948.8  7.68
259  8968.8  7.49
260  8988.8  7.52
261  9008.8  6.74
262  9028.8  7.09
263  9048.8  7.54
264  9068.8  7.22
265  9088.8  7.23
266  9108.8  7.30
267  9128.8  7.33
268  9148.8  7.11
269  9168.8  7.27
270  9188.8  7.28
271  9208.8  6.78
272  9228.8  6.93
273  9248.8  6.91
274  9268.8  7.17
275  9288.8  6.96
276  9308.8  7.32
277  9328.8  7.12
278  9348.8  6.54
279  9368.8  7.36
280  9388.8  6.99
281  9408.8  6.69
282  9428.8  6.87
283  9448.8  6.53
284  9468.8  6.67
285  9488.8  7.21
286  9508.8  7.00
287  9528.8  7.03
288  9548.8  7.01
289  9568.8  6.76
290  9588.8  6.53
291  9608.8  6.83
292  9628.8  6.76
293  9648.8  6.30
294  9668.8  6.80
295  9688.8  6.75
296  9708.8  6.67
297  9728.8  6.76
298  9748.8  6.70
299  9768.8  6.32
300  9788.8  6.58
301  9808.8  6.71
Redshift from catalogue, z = 0.00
